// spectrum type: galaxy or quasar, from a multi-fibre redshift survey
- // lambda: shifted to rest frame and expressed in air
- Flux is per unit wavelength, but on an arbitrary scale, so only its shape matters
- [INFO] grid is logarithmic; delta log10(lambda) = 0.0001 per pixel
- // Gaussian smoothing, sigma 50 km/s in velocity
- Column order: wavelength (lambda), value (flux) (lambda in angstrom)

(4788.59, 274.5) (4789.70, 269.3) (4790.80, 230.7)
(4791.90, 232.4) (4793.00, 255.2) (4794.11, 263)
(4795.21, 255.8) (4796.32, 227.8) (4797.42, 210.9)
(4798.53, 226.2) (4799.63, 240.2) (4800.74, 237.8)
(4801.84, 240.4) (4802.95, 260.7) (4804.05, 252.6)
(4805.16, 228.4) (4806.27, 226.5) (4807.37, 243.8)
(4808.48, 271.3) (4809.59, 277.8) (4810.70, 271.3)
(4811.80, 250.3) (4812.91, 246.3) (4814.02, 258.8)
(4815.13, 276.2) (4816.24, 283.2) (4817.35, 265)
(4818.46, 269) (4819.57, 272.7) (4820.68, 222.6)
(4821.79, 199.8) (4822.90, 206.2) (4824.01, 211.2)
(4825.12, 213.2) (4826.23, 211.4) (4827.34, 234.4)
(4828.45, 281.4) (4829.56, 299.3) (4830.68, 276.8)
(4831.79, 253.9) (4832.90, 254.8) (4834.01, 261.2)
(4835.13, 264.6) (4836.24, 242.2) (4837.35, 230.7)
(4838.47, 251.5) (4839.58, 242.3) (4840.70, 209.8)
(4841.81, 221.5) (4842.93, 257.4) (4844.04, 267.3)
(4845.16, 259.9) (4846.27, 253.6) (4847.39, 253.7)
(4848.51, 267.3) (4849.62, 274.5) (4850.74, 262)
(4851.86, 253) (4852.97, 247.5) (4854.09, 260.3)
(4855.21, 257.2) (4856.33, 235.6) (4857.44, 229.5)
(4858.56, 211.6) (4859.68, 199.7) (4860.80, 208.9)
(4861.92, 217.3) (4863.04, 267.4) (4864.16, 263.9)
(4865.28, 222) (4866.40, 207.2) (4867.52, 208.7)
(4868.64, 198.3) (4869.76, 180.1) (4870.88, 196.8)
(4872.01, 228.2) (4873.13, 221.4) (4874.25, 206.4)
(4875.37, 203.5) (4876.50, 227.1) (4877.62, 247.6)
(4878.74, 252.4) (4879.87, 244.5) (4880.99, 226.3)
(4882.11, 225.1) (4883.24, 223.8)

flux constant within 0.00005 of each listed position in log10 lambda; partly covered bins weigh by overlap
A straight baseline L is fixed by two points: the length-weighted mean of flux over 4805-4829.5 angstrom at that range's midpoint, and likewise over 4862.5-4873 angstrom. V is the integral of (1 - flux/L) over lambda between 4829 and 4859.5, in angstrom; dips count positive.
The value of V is -2.4 angstrom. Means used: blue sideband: 248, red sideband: 219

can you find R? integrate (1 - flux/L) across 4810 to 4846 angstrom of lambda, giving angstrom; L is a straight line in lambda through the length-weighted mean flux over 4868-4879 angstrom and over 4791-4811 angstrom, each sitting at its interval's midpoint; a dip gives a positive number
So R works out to -2.3 angstrom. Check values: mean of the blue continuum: 245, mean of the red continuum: 215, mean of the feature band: 249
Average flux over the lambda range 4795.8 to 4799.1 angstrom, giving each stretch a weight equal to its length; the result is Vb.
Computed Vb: 222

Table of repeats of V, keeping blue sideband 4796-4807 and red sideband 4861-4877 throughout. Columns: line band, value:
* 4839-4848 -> -0.9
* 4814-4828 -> -0.6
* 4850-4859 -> -1.0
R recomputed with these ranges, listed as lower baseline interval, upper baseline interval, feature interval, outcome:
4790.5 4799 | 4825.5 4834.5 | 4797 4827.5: 0.6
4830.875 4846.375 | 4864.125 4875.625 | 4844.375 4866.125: -1.5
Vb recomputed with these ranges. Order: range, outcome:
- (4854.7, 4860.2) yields 227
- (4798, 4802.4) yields 236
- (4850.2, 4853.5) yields 255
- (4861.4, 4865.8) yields 243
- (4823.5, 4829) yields 231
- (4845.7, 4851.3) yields 262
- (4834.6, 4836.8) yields 254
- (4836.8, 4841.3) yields 233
